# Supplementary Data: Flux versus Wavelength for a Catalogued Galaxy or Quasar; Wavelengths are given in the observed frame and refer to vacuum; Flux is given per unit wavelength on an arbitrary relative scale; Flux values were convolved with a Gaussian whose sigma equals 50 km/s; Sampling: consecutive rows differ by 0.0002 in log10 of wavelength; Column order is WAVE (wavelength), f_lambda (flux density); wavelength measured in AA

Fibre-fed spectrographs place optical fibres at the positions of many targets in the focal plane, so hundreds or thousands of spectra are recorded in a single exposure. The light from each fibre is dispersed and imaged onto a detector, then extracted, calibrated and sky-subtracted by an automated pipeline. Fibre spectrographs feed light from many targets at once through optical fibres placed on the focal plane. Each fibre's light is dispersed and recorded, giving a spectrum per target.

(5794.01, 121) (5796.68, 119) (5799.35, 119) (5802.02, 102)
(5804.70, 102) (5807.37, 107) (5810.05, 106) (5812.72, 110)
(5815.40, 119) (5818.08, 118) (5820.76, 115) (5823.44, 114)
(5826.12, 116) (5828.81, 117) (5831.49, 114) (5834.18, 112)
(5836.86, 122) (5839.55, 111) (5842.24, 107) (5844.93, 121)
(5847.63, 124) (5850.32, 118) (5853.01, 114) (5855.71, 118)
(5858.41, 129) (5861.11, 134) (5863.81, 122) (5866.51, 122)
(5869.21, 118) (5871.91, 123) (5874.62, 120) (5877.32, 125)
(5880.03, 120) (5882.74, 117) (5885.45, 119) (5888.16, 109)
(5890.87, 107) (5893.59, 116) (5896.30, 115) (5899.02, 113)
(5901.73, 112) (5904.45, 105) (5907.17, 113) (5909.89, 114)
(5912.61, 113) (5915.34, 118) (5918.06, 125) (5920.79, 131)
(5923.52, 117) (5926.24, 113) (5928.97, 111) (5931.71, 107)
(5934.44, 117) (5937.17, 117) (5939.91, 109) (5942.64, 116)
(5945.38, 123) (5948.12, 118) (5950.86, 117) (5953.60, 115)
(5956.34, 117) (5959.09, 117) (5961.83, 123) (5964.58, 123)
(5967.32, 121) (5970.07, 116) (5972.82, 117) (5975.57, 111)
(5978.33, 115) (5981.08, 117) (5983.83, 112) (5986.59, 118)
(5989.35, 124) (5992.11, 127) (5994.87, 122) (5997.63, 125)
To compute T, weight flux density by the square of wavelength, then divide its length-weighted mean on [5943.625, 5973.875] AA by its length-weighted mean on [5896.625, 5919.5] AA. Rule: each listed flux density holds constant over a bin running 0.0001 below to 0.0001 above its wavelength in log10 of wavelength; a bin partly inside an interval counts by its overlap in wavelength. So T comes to 1.06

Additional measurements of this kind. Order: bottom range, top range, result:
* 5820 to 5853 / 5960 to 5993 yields 1.07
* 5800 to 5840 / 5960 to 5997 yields 1.12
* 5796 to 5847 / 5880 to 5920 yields 1.04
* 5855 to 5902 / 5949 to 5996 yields 1.03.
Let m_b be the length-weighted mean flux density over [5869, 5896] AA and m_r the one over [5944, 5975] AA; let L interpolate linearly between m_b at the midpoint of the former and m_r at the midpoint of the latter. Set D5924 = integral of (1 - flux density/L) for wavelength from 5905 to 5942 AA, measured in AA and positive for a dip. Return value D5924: 0.8 AA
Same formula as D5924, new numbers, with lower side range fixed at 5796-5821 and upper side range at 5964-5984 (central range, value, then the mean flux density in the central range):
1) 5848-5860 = -0.81 AA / 120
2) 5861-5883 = -1.67 AA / 122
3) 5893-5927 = -0.38 AA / 116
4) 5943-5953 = -0.25 AA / 119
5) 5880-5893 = -0.01 AA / 114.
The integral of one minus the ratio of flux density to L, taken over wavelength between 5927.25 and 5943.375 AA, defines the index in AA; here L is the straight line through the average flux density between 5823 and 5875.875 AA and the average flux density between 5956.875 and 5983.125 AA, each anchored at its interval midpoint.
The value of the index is 0.72 AA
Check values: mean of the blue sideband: 119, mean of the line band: 113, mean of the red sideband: 118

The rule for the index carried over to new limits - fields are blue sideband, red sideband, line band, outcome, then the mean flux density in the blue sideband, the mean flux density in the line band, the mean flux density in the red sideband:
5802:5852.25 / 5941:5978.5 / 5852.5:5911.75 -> -1.1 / 114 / 117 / 118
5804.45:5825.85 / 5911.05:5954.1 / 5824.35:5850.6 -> -0.7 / 112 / 116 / 117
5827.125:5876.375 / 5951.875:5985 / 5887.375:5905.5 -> 1.1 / 119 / 111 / 117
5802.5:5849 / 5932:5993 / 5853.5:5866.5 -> -1.1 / 114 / 125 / 117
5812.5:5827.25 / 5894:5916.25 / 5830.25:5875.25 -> -1.9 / 116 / 119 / 113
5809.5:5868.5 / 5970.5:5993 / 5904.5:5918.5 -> 0.3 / 118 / 115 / 117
